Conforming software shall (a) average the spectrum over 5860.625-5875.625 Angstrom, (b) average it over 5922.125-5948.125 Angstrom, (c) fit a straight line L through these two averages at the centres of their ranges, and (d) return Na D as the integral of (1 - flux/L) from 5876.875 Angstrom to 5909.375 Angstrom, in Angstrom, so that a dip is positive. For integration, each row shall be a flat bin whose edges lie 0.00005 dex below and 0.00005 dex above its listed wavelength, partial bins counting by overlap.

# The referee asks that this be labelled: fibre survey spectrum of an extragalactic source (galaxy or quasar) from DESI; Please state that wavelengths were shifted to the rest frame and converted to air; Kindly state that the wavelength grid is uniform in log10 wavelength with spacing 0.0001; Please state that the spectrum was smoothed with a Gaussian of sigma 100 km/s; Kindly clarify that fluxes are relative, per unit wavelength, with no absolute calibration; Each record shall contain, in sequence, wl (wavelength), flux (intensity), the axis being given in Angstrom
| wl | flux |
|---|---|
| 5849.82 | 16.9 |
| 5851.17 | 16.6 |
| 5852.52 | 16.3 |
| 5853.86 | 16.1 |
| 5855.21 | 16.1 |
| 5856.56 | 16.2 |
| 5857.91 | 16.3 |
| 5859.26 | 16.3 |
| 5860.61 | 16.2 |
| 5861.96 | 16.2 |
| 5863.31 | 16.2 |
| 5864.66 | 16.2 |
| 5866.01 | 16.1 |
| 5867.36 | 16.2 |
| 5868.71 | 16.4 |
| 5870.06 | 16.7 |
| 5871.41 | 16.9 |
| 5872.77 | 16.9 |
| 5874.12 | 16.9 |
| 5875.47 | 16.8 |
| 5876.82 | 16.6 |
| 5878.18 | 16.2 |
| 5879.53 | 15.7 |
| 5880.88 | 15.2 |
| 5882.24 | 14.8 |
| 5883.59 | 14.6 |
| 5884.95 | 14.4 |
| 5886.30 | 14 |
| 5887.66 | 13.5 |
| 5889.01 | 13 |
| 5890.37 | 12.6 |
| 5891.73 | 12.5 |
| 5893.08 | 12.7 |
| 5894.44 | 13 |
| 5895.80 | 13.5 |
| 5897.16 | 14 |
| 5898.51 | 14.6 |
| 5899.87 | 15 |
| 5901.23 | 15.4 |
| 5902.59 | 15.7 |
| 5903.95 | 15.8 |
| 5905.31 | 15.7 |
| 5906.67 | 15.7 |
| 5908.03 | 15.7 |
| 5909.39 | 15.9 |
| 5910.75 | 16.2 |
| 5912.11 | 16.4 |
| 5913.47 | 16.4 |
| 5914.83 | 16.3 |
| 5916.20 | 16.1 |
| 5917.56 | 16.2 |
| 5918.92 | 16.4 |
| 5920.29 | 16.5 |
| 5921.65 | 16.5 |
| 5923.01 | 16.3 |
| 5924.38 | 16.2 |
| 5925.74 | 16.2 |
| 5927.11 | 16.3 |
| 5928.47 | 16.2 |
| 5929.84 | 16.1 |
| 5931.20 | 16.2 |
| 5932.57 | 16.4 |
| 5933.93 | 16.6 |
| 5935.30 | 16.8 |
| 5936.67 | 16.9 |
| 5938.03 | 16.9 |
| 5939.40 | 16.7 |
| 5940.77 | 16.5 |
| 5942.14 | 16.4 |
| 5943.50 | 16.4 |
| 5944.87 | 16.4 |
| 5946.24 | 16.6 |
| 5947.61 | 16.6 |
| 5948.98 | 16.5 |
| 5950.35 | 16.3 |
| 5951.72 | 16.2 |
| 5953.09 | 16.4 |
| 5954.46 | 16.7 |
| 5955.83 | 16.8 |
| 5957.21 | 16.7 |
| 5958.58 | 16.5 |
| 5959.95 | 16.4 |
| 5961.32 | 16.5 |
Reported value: 3.8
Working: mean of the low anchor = 16.5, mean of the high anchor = 16.5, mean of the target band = 14.6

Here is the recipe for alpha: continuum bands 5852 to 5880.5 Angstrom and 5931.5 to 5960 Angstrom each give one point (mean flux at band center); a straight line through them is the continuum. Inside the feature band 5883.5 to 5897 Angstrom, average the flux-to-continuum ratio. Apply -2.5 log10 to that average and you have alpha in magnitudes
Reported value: 0.22 mag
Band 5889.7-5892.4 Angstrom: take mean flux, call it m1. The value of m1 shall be 12.5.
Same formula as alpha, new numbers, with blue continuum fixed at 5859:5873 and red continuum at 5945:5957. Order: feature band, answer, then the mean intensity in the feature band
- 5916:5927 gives 0.010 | 16.3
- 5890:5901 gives 0.205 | 13.6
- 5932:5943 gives -0.012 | 16.7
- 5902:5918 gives 0.029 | 16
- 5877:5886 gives 0.084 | 15.2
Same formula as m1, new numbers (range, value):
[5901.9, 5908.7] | 15.7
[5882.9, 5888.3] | 14.1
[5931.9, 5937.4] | 16.7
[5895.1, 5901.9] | 14.5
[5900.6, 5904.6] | 15.6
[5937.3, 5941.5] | 16.7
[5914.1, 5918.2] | 16.2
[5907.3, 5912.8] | 16.1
